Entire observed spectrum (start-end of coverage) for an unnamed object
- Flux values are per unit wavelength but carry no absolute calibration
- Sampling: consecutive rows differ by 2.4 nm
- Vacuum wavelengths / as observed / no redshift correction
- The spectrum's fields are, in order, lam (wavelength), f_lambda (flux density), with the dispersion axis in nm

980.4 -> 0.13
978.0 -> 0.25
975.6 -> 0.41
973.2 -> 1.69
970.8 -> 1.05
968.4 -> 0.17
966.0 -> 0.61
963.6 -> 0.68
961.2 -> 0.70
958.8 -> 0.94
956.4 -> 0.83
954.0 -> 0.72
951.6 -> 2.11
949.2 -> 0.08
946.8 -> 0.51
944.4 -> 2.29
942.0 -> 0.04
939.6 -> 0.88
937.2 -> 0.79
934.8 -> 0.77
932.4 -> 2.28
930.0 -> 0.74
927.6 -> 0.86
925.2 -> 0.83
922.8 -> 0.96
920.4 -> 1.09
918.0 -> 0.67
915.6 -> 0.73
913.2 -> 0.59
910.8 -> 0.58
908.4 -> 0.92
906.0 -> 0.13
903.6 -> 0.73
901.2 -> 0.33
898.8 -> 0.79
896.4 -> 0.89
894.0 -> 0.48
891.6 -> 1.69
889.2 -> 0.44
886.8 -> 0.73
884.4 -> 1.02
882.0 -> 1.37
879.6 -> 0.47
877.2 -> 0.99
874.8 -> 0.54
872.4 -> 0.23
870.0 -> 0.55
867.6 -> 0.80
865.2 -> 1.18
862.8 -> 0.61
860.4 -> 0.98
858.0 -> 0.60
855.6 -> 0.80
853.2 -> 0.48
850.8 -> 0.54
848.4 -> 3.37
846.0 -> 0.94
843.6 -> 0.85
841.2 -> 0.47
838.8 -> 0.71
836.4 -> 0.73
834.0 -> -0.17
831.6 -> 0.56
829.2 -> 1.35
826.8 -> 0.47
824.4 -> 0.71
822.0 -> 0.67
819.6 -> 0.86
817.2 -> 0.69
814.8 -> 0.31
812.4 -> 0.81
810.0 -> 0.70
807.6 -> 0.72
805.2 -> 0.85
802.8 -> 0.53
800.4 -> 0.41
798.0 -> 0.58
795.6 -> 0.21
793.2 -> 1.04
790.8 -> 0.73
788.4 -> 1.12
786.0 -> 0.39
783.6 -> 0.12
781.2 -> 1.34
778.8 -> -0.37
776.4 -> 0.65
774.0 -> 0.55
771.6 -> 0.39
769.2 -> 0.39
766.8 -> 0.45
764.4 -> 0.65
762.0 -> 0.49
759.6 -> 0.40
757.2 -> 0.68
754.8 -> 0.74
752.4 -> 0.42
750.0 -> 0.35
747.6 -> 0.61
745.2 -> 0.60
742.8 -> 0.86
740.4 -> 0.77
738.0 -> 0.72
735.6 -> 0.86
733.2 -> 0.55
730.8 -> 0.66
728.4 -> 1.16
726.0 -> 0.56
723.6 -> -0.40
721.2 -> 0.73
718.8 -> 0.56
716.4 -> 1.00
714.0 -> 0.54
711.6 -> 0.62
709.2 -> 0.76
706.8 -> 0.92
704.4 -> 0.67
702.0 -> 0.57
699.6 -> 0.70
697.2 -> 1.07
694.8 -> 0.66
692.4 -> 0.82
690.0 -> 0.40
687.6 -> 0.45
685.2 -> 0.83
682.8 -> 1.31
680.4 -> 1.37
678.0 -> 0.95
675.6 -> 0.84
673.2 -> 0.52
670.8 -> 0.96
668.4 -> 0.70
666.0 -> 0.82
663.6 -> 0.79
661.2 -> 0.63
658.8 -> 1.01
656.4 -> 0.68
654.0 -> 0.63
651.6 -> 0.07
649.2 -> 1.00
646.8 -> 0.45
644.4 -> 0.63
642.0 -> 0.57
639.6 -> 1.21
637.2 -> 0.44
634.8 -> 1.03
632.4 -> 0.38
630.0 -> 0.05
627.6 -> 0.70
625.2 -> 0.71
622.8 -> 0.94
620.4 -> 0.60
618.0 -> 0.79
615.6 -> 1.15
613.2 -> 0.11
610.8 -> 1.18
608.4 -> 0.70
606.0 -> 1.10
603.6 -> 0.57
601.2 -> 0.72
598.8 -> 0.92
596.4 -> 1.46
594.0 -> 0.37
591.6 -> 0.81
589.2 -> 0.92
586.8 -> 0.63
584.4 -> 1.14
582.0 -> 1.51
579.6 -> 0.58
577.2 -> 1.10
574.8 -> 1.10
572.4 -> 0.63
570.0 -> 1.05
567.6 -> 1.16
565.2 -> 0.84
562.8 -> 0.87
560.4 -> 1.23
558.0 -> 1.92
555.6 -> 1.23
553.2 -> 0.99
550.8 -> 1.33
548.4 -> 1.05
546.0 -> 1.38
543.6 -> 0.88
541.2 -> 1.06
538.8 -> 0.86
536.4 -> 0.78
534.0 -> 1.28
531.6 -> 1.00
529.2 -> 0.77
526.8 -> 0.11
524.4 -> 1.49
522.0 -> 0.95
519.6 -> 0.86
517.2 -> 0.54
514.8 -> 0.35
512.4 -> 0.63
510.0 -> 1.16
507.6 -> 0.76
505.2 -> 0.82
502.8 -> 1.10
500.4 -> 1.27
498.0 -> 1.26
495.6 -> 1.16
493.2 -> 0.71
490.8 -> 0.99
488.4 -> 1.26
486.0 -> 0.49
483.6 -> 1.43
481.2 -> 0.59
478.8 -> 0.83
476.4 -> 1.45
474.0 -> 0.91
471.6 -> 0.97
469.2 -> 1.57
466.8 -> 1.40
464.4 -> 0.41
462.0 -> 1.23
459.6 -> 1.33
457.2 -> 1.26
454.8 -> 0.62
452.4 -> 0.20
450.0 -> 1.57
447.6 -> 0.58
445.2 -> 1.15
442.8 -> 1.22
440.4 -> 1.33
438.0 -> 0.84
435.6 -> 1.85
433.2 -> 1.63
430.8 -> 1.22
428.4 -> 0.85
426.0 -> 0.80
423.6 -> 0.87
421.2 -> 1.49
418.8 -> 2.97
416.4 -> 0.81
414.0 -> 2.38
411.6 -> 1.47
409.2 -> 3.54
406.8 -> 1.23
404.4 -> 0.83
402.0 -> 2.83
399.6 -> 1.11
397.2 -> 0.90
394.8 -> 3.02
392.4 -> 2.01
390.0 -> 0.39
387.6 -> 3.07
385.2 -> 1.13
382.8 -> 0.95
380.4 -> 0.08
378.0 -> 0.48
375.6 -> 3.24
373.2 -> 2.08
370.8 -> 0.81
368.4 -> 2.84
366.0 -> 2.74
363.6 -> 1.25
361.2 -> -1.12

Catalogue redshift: 1.277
